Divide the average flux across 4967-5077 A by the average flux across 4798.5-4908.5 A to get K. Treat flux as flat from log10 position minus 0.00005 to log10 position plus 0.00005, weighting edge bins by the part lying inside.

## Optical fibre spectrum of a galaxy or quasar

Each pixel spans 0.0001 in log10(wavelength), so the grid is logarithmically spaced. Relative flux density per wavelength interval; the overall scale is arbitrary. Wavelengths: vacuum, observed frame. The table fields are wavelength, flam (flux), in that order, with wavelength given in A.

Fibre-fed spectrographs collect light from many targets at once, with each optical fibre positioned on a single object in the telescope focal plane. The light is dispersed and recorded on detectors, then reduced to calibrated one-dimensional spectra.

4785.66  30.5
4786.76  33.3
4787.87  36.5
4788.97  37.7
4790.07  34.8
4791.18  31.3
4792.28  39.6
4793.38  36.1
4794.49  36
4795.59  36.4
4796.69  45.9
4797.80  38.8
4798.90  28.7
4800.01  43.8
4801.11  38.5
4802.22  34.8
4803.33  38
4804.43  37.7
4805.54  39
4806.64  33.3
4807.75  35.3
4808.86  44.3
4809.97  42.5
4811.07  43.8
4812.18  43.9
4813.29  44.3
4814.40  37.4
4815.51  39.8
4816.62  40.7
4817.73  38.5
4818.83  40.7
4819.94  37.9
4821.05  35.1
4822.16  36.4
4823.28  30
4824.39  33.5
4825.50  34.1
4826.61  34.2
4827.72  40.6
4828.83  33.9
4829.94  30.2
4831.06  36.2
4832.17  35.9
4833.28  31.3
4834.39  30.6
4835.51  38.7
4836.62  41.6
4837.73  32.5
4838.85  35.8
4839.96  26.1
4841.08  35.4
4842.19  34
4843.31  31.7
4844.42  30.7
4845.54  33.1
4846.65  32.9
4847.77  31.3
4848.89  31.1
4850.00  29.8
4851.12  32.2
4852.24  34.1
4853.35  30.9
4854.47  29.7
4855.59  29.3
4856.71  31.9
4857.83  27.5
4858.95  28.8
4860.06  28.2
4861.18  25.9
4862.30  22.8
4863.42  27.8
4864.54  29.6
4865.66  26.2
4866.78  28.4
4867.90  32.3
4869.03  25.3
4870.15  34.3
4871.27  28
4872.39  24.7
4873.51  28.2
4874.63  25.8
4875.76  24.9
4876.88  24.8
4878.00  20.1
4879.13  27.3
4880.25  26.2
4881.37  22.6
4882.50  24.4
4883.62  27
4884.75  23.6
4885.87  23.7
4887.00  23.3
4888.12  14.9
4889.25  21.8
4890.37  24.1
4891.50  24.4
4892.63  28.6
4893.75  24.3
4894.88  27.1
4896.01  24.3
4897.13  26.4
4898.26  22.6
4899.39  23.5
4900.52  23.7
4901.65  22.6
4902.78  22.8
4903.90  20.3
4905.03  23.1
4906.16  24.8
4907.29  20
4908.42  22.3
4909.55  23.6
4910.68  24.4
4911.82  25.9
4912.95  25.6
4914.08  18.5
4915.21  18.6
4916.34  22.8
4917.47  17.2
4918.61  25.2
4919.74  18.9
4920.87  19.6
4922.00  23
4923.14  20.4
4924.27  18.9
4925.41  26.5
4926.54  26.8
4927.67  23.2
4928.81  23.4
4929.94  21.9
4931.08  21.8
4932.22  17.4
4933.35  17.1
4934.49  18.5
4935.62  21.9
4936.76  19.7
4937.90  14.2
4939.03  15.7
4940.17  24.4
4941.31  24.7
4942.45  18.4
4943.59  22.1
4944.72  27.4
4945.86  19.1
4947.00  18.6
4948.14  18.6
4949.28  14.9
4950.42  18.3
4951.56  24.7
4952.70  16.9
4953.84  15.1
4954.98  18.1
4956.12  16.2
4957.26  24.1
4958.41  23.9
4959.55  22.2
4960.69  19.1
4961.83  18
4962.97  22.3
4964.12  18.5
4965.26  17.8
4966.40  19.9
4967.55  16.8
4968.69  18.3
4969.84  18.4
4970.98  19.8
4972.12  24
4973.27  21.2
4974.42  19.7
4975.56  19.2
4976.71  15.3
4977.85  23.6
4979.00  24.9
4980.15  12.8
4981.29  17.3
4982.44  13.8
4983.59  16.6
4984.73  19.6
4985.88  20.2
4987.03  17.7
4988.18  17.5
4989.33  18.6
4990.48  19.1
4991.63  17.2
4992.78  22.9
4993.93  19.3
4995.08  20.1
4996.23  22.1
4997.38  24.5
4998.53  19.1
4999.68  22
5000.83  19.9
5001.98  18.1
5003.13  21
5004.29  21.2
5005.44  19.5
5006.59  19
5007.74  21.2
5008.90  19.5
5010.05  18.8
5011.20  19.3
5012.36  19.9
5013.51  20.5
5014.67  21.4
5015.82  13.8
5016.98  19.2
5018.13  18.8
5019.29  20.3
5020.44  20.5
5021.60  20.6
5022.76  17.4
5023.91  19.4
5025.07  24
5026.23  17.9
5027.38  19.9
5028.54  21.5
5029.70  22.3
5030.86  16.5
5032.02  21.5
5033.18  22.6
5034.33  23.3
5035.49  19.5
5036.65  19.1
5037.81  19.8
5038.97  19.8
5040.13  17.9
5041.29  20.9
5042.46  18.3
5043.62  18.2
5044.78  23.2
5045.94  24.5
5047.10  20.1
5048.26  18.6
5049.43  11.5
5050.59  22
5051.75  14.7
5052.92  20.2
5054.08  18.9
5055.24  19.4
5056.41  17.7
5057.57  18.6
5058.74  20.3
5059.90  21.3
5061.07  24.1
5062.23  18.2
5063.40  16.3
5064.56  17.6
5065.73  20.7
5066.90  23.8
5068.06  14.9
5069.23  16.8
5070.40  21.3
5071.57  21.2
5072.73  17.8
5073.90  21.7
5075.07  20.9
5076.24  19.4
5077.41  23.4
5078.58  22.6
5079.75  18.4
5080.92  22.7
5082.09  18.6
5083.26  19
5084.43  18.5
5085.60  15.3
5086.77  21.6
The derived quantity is 0.64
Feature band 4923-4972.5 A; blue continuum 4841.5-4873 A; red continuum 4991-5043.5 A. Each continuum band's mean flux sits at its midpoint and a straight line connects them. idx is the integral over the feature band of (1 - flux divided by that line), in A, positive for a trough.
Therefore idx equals 8.3 A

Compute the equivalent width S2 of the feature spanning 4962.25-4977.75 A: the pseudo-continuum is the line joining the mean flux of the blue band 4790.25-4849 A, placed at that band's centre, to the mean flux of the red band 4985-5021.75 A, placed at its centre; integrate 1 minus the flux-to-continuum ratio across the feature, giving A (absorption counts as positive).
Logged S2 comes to 2.3 A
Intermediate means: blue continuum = 36.3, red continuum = 19.8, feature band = 19.4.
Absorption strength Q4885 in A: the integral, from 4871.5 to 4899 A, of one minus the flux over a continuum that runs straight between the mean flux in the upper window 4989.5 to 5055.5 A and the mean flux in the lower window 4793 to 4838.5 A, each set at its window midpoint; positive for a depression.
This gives 6.15 A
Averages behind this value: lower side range 37.3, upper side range 19.8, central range 24.4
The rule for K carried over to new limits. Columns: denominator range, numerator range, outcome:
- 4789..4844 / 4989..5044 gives 0.54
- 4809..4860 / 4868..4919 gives 0.69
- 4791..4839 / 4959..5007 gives 0.52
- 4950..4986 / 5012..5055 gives 1.02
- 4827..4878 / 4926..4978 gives 0.65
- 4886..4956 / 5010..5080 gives 0.92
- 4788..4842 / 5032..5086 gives 0.53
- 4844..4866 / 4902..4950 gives 0.71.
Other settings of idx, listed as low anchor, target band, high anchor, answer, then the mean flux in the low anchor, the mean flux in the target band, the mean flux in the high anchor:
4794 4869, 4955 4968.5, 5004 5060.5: 2.8 A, 34.4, 19.8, 19.7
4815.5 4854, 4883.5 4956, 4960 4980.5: 9.6 A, 34.2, 21.7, 19.5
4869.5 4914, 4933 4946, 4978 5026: 1.1 A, 24.3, 20.4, 19.5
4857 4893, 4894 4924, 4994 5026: 2.2 A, 25.8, 22.6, 20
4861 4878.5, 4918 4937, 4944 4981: 0.8 A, 26.9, 21.4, 19.6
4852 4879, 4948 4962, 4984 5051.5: 2.3 A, 27.8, 19.3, 19.8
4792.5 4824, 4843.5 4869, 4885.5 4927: 0.9 A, 38.5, 29.7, 22.8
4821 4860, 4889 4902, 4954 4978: 1.2 A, 32.8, 24.5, 19.7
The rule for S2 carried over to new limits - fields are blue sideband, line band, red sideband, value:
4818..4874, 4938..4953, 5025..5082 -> 3.42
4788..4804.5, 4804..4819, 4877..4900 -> -2.19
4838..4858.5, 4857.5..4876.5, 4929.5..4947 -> 1.04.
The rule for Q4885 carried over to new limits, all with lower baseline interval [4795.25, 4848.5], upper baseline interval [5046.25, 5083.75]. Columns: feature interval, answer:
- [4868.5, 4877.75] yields 1.7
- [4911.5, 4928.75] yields 4.4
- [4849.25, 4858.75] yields 1.0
